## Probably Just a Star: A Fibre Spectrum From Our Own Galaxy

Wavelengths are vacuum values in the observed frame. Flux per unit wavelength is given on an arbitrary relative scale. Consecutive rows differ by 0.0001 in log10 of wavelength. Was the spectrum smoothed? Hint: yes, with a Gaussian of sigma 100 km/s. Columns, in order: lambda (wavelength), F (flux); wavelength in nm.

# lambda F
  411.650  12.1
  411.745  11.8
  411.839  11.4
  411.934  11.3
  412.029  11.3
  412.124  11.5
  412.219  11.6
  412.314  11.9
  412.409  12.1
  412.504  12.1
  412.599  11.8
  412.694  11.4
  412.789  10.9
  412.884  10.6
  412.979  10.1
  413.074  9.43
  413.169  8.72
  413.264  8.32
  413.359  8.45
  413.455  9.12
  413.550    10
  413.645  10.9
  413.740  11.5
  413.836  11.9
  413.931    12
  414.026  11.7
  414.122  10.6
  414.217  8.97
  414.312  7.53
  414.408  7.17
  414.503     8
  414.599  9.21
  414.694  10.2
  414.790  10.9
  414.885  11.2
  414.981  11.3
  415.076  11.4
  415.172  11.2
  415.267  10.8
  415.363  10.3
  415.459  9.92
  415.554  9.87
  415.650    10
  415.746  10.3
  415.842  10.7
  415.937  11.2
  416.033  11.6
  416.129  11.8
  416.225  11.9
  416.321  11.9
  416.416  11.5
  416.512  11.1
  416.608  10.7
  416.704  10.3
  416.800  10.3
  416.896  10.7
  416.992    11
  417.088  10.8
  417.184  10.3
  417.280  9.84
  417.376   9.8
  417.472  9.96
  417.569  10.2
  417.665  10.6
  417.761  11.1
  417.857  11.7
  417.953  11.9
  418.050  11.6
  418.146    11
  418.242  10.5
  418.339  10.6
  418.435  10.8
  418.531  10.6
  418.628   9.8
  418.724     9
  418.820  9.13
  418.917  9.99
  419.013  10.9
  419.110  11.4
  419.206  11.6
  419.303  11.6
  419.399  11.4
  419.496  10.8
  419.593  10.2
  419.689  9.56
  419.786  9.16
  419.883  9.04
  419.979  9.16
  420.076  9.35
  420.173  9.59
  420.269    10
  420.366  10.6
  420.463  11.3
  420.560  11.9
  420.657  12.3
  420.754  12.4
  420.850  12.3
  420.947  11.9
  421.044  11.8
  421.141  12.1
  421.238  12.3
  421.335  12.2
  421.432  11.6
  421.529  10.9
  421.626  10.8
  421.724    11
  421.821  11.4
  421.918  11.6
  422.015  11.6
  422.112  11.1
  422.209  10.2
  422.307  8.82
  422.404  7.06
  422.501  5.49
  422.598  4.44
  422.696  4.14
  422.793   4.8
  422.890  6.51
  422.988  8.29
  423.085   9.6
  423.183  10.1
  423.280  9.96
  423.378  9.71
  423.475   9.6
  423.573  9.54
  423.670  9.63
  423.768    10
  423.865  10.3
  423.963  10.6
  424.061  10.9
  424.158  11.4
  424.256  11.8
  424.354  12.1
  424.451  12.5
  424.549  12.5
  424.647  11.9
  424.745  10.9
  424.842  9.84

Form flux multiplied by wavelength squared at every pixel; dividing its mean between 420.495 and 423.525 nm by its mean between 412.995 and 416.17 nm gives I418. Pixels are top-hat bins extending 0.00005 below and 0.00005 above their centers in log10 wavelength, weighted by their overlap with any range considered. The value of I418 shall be 1.01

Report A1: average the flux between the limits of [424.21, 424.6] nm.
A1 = 12.2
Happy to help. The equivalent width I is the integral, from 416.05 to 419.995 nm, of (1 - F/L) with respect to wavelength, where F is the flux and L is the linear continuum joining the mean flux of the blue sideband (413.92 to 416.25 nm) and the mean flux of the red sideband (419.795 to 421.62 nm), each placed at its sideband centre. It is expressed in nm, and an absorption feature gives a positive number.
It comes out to 0.04 nm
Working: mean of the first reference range 10.4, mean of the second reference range 11.1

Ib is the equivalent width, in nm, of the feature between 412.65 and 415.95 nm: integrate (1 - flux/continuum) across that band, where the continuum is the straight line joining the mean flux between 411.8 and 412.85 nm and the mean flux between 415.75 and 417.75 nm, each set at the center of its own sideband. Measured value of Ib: 0.31 nm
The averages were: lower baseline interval 11.6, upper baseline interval 10.8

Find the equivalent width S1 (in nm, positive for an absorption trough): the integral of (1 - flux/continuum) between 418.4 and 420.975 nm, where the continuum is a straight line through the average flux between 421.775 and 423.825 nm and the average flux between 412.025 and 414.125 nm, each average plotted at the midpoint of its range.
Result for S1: -0.33 nm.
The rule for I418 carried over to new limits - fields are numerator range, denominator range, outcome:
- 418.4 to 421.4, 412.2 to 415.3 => 1.07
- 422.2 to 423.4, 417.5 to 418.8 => 0.72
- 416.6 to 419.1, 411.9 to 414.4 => 1.02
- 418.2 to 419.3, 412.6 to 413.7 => 1.08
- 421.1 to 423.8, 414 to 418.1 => 0.92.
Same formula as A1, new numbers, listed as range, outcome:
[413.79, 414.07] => 11.9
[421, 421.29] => 12.1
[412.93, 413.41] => 9.01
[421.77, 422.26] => 11.2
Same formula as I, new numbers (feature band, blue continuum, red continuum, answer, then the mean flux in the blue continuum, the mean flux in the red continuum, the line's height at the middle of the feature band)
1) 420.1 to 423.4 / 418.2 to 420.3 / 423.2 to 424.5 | 0.13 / 10.2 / 10.6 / 10.4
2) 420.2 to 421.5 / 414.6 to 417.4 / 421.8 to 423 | -0.45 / 10.8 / 8.03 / 8.69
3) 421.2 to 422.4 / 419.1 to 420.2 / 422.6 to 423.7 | -0.27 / 10.2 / 8.16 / 8.95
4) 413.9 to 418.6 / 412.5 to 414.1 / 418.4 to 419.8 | -0.06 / 10.5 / 10.4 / 10.5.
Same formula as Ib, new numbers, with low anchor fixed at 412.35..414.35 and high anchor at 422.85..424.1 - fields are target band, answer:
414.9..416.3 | -0.09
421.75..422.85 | 0.16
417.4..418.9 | -0.08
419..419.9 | -0.06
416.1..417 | -0.08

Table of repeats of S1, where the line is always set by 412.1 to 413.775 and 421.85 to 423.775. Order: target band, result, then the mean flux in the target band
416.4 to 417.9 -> -0.134 nm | 10.6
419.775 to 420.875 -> -0.183 nm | 10.6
